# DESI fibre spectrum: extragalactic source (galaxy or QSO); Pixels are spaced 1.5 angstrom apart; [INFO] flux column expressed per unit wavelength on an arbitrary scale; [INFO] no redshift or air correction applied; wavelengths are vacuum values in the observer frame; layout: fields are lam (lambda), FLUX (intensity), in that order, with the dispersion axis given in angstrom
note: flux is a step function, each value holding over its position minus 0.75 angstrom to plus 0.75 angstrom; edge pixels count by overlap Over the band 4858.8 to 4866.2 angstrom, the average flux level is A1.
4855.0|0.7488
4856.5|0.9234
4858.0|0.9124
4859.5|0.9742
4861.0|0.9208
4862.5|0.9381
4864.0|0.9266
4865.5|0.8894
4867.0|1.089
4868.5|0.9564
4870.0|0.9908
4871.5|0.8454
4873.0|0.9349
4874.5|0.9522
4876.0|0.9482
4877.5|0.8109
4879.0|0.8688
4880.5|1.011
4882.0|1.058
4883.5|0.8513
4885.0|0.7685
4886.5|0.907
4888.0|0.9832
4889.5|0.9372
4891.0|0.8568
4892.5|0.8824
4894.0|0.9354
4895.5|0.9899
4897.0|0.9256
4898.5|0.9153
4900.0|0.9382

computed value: 0.93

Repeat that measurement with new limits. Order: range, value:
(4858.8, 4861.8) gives 0.947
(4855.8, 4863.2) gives 0.934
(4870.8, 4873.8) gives 0.892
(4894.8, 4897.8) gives 0.957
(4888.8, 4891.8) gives 0.896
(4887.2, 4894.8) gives 0.919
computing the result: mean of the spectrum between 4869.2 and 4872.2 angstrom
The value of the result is 0.92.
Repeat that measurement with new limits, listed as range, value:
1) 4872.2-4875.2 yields 0.942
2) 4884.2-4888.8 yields 0.886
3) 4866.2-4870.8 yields 1.01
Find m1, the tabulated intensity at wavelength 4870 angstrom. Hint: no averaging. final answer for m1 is 0.9908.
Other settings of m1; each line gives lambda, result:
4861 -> 0.9208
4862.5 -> 0.9381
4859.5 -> 0.9742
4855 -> 0.7488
